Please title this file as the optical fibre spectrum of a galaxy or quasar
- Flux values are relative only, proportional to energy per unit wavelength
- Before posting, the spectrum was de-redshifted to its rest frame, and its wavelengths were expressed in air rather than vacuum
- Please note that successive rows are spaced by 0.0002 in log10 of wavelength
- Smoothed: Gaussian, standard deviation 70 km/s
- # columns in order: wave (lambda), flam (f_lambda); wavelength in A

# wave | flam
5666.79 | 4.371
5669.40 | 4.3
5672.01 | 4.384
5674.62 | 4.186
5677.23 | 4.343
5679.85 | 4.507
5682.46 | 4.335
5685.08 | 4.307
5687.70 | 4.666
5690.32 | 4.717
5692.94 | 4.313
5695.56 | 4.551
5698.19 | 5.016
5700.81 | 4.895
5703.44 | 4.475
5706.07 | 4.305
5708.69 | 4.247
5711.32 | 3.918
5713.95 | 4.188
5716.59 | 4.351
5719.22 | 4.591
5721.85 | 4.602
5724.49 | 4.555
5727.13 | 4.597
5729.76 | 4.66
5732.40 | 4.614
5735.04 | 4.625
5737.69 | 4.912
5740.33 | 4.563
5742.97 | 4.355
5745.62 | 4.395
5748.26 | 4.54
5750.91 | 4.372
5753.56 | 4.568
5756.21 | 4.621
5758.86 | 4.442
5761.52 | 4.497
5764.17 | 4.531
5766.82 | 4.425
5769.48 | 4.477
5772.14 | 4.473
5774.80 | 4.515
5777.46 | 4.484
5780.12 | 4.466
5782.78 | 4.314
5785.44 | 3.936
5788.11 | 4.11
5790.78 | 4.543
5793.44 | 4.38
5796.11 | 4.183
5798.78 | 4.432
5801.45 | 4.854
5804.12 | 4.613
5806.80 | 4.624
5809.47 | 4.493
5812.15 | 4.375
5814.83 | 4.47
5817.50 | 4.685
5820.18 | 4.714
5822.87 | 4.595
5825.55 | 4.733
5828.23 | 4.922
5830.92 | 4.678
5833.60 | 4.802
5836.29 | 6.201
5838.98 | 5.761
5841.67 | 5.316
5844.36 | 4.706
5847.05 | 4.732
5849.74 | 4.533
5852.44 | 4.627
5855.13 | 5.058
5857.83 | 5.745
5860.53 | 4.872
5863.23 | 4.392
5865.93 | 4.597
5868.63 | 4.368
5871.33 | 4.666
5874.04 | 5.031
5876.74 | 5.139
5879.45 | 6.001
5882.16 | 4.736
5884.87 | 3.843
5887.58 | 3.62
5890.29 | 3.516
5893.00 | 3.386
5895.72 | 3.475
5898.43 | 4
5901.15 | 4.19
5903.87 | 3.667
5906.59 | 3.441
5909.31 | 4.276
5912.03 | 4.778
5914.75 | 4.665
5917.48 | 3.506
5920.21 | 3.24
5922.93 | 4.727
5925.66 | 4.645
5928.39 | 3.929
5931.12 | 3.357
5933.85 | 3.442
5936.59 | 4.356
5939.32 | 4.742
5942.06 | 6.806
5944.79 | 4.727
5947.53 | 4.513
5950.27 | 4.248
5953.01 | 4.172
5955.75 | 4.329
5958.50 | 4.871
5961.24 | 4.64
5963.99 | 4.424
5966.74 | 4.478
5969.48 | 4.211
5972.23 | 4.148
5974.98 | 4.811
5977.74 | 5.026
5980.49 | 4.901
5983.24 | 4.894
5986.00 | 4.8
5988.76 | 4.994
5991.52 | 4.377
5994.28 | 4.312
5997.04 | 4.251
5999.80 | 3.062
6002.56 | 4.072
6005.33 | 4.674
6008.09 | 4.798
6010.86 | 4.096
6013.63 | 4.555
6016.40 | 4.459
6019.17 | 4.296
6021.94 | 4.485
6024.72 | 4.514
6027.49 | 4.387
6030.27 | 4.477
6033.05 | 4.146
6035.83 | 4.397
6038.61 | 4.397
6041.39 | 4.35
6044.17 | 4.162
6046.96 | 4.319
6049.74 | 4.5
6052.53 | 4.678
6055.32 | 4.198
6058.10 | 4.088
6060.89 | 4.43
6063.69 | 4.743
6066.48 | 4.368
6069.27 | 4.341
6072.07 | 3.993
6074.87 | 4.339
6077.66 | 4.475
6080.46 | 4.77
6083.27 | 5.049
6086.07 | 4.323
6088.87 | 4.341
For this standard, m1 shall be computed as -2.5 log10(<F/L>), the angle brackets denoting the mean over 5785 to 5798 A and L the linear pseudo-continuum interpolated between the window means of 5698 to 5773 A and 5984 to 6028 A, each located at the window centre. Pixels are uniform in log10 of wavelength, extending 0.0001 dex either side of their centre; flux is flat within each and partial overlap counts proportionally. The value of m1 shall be 0.06 mag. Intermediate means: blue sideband 4.5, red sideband 4.39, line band 4.26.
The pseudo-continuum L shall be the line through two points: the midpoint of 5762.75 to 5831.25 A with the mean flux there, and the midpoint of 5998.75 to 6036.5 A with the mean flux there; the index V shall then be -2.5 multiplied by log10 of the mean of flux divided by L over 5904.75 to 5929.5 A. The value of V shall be 0.07 mag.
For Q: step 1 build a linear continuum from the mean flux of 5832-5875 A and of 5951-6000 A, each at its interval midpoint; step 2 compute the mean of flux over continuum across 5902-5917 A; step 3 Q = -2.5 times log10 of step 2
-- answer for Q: 0.15 mag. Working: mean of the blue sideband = 4.96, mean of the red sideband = 4.51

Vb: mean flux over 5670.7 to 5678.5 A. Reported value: 4.31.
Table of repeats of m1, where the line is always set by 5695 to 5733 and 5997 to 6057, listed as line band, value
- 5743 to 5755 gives 0.01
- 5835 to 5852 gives -0.17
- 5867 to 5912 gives 0.04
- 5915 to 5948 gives 0.01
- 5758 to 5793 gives 0.02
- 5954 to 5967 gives -0.04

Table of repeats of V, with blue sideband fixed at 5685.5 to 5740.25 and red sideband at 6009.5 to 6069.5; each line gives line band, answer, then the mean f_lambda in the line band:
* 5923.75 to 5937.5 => 0.12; 3.96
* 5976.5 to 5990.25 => -0.12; 4.92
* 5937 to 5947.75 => -0.17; 5.2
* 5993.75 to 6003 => 0.14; 3.88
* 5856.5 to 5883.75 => -0.11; 4.94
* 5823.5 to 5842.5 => -0.16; 5.18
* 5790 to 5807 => 0.00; 4.51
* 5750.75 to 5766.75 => 0.00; 4.51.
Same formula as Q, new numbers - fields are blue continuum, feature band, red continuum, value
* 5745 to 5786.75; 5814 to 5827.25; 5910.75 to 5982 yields -0.05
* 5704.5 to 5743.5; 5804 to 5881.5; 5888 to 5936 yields -0.19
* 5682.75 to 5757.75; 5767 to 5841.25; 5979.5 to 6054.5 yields -0.03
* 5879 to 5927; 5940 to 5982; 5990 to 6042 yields -0.12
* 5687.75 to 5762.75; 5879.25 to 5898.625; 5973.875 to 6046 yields 0.13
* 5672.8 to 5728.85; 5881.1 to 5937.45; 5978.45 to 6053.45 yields 0.13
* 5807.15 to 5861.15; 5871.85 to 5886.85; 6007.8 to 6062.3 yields -0.02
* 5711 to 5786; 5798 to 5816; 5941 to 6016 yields -0.01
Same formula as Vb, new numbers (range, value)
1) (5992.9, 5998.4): 4.28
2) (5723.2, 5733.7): 4.61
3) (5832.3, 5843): 5.52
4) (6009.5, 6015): 4.32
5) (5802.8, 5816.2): 4.52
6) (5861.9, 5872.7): 4.51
